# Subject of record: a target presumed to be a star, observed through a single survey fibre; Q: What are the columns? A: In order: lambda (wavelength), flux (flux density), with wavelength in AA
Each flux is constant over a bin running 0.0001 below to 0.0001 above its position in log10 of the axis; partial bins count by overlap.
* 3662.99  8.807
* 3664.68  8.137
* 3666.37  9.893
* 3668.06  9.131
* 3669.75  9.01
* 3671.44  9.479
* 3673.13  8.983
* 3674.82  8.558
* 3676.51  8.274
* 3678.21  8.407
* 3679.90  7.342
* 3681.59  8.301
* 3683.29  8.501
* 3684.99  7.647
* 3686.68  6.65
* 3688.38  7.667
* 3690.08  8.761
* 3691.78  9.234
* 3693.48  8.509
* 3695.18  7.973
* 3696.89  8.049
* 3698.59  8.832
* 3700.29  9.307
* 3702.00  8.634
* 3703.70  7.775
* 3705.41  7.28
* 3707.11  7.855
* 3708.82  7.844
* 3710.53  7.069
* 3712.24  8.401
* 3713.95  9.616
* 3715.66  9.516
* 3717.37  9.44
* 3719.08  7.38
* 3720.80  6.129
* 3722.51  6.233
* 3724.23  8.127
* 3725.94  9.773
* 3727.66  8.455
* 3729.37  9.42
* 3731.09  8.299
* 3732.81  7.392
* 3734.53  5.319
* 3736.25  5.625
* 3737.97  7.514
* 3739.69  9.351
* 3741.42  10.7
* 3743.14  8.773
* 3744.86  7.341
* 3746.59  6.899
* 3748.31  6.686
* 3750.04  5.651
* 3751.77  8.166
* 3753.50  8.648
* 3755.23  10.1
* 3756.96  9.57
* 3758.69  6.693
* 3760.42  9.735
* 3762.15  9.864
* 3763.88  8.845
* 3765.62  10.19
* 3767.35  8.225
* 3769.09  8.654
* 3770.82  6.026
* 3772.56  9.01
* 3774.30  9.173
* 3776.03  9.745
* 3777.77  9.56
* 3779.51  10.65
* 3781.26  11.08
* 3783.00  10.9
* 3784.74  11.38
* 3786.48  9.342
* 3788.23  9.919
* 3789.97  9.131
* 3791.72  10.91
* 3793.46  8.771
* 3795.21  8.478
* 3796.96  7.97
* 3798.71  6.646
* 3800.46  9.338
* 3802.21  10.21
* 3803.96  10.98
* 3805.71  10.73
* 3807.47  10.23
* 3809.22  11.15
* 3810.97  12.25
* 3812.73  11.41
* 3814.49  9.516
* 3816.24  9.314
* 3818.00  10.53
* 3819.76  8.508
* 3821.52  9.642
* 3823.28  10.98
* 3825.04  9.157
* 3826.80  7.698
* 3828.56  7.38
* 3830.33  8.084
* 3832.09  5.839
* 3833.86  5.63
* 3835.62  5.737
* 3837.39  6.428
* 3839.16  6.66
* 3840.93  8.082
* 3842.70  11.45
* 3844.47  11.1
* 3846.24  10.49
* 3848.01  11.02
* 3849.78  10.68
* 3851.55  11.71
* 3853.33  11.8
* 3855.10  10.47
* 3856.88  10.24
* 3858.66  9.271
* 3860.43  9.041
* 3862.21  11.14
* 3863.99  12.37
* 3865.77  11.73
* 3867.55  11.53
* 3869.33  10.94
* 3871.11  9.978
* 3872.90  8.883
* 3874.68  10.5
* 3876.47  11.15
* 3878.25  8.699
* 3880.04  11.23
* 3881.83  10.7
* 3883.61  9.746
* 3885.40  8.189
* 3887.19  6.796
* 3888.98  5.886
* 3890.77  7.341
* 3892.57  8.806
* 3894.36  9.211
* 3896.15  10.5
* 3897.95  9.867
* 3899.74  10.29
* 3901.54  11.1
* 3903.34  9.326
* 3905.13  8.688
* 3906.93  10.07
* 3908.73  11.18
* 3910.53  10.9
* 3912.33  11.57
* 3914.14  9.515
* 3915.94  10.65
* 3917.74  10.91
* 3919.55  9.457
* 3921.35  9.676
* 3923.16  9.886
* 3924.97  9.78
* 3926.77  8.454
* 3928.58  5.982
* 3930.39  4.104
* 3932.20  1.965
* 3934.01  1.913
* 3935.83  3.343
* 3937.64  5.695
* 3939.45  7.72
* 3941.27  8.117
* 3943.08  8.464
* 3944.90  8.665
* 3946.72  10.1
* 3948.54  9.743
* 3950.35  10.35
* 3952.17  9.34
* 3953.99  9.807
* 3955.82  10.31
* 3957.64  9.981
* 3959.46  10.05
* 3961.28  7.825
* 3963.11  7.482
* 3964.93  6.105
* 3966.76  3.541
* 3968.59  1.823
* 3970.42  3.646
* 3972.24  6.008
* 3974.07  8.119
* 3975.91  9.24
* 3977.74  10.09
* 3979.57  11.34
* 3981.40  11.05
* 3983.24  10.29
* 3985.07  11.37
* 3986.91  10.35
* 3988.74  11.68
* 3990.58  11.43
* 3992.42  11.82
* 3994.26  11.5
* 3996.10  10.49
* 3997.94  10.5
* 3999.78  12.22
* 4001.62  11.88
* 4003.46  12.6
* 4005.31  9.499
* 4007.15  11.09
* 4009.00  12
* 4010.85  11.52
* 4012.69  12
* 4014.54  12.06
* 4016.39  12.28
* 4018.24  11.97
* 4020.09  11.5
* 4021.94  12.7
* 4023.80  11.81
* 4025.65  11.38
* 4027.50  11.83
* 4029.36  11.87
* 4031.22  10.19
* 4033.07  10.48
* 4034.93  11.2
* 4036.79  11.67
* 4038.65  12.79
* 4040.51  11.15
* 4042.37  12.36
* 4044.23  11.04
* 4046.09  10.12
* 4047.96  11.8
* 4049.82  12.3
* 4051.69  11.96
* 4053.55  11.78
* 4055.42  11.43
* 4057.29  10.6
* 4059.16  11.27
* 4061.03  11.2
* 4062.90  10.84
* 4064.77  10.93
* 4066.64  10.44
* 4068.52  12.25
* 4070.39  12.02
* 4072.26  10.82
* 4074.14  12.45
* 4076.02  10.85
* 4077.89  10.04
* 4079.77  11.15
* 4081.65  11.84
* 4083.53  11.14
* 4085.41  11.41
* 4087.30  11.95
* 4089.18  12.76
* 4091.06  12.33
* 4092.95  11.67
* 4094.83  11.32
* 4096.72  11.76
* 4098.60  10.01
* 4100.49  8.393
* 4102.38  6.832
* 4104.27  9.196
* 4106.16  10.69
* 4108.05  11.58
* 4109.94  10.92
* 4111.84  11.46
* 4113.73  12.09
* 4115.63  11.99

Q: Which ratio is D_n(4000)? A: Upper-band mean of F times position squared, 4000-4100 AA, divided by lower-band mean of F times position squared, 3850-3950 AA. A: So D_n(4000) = 1.35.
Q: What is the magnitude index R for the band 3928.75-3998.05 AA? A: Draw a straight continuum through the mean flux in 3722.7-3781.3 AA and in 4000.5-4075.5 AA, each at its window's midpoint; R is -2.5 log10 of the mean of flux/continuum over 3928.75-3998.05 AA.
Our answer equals 0.29 mag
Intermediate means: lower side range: 8.45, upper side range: 11.5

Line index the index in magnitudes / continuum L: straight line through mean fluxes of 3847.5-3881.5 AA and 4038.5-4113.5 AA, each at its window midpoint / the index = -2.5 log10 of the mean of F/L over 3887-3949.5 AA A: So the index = 0.26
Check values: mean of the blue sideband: 10.6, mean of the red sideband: 11.2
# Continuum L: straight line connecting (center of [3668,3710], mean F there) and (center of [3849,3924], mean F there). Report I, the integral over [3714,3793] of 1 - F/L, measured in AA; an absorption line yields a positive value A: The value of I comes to 1.8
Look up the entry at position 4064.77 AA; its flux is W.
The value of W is 10.93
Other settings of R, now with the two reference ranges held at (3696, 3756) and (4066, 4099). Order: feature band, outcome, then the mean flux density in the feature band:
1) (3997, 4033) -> -0.07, 11.6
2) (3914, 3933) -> 0.21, 8.2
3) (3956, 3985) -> 0.29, 7.94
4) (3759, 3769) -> -0.09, 9.17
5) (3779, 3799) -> -0.12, 9.66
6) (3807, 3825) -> -0.16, 10.3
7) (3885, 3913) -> 0.04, 9.36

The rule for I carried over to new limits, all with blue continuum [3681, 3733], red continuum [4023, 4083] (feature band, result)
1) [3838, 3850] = -0.4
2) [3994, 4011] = -0.6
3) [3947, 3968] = 3.9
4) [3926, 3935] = 5.1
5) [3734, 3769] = 1.6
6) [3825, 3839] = 3.7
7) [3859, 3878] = -1.8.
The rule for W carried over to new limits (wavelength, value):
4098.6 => 10.01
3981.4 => 11.05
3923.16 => 9.886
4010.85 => 11.52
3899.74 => 10.29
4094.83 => 11.32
